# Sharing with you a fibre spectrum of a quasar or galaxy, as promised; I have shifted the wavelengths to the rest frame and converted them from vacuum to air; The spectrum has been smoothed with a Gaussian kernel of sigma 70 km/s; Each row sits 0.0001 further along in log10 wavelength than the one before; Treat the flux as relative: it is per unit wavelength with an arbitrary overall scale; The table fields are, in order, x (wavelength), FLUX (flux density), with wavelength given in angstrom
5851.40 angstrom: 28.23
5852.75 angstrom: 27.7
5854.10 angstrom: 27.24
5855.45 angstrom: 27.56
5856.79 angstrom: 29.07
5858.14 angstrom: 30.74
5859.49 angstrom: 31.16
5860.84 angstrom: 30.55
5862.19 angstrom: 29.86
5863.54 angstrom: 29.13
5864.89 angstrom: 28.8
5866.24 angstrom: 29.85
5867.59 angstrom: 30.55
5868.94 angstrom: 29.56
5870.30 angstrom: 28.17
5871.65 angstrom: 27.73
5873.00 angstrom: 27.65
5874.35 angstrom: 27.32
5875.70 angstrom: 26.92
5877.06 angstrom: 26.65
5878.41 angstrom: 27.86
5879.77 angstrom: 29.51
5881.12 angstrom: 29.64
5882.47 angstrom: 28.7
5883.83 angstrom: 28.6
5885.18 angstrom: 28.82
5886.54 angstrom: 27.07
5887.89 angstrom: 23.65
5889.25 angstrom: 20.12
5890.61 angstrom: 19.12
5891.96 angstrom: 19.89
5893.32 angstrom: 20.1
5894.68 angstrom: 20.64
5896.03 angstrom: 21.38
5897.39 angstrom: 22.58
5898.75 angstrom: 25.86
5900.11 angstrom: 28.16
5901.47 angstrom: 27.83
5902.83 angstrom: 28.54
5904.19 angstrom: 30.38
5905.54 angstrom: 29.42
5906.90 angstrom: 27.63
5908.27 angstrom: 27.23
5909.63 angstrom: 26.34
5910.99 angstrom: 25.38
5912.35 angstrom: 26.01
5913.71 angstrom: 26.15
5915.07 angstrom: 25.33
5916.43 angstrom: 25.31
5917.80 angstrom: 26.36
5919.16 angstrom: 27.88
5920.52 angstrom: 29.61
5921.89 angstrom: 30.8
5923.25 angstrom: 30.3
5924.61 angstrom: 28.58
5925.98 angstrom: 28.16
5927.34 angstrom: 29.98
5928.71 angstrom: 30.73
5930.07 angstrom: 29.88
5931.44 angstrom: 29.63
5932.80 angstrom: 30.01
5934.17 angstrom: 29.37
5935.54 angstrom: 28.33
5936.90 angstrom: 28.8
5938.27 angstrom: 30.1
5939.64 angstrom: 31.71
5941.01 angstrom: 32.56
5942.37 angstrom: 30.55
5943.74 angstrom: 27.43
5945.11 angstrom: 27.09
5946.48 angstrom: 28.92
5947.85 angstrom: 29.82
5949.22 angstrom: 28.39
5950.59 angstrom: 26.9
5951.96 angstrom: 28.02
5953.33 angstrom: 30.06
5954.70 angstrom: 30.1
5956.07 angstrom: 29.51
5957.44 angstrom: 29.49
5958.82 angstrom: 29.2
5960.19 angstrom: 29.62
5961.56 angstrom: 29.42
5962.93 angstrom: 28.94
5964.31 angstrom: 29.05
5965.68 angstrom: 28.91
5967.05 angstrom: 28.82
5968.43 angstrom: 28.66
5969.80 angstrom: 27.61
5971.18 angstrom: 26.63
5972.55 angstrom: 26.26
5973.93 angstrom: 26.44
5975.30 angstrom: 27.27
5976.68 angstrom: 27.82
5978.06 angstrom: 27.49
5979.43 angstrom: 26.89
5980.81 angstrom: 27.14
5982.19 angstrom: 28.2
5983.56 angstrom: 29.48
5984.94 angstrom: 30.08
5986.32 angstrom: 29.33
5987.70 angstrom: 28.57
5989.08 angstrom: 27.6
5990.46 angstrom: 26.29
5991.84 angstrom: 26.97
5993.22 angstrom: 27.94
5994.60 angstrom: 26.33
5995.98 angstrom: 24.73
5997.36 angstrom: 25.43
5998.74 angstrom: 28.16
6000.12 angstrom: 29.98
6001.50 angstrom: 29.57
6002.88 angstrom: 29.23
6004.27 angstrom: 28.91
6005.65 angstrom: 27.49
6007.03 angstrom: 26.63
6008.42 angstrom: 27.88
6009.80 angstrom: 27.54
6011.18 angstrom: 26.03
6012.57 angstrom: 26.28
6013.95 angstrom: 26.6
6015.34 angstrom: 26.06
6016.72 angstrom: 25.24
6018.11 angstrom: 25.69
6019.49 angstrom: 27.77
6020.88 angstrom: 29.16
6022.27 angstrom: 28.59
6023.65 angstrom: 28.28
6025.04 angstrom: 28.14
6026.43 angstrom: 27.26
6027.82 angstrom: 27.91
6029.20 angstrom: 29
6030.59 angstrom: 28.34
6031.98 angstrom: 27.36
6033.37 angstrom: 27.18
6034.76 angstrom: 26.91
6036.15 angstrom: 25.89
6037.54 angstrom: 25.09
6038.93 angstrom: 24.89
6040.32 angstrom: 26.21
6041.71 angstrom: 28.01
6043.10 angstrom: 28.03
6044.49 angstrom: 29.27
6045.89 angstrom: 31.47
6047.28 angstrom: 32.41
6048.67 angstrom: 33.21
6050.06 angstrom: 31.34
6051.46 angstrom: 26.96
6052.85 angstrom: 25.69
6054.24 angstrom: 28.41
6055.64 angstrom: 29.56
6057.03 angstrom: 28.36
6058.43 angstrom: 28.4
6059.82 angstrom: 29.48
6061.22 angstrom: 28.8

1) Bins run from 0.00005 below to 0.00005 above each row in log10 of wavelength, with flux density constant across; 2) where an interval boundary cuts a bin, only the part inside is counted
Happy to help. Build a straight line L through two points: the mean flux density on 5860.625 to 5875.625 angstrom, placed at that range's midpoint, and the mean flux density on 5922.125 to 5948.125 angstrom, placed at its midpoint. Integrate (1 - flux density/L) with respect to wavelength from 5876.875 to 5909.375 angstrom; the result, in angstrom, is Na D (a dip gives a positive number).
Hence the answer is 3.74 angstrom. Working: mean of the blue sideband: 28.9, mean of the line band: 25.8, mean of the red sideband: 29.6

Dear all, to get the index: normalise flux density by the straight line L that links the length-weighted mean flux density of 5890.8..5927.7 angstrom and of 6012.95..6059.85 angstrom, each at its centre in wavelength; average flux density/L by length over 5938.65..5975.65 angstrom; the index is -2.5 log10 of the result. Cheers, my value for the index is -0.07 mag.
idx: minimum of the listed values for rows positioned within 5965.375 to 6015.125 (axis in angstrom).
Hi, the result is 24.73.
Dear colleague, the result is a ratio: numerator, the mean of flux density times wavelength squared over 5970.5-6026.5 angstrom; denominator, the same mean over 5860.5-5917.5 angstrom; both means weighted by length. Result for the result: 1.1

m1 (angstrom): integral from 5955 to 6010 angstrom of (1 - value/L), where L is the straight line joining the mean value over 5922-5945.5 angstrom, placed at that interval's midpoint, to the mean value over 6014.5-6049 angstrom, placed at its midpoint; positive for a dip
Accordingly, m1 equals 1.3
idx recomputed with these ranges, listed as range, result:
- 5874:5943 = 19.12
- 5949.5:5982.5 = 26.26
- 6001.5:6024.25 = 25.24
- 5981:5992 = 26.29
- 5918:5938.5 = 27.88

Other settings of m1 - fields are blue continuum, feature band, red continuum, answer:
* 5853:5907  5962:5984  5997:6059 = -0.2 angstrom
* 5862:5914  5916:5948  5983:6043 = -2.8 angstrom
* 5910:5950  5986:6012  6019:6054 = 0.7 angstrom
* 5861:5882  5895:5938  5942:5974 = 1.3 angstrom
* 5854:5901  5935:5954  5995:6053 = -1.3 angstrom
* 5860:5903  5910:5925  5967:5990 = -0.2 angstrom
